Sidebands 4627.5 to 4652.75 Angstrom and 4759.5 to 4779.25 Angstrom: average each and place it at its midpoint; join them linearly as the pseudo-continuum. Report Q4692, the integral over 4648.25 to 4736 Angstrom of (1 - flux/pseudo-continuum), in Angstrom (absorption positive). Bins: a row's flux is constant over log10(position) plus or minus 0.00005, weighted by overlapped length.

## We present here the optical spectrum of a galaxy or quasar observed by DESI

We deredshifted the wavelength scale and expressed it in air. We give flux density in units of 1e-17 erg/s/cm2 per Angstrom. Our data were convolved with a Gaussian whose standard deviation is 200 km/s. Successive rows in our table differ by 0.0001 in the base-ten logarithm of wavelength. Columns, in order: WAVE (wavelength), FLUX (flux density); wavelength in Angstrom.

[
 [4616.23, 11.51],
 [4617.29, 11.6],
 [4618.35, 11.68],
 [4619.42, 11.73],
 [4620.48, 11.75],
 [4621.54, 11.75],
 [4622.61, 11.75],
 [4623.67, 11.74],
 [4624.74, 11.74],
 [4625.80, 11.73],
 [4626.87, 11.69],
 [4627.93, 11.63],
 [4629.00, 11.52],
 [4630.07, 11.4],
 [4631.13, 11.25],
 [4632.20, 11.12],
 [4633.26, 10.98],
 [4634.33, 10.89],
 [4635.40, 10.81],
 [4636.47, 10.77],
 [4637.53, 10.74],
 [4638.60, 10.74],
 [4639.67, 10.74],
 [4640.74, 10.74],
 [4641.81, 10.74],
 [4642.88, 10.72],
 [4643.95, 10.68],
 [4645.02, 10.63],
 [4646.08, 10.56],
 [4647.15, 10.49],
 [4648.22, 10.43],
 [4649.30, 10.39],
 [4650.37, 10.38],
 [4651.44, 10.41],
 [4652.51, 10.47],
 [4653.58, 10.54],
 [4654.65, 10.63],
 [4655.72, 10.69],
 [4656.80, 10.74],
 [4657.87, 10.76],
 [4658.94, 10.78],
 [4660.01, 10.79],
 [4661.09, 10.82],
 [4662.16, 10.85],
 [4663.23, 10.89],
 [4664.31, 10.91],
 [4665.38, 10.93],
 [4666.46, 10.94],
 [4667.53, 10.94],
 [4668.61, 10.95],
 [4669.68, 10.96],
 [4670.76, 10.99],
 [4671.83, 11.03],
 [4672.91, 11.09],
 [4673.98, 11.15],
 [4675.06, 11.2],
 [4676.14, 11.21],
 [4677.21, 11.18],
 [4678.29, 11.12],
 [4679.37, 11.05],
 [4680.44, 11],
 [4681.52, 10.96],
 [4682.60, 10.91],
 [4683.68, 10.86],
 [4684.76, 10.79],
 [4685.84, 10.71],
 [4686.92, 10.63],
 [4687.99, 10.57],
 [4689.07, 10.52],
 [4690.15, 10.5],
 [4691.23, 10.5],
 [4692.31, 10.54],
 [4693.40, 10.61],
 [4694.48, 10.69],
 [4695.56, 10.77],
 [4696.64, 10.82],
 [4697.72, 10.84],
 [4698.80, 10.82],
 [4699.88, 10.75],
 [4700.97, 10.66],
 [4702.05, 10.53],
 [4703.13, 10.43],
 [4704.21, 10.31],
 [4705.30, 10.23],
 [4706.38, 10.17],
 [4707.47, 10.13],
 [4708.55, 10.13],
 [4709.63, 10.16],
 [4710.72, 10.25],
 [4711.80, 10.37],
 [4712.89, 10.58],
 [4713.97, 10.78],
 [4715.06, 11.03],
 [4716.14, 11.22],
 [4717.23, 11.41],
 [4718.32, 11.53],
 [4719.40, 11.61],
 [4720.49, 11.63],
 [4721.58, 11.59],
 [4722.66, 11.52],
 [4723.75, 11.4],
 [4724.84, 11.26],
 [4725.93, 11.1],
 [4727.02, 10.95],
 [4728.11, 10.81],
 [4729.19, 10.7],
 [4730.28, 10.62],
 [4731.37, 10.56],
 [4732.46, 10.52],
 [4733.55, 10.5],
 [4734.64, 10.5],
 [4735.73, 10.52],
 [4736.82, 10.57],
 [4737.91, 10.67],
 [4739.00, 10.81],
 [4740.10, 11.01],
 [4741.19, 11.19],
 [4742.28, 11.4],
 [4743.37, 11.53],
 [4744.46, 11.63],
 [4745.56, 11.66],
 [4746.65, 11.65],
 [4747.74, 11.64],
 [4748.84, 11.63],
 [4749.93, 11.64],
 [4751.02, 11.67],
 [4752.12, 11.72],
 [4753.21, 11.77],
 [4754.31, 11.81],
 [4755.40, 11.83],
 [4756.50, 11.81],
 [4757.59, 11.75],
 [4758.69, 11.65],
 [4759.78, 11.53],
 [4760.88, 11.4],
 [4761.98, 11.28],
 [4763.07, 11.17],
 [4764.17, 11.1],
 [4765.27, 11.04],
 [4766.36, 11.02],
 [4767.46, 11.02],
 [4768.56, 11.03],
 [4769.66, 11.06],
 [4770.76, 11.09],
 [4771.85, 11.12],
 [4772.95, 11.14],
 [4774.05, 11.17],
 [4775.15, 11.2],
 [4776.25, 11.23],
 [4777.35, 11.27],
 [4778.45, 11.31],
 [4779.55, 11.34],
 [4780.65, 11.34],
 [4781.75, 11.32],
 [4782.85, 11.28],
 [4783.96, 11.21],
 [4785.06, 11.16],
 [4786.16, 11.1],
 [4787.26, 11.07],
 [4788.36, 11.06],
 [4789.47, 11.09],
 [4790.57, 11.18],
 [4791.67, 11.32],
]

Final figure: 1.3 Angstrom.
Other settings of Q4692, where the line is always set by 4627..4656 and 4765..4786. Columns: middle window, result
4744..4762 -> -0.9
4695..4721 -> 0.6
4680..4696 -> 0.3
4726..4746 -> 0.3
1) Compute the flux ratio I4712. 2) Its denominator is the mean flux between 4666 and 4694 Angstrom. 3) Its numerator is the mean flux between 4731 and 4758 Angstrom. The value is 1.0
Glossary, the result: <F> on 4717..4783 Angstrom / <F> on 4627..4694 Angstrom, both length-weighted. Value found 1.0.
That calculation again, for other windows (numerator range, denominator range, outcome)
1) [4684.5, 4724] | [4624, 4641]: 0.96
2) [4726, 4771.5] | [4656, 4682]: 1.02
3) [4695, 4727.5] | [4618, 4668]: 0.99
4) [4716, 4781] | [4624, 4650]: 1.03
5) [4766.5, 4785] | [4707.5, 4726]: 1.02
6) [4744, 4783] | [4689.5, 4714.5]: 1.09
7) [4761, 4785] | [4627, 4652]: 1.03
